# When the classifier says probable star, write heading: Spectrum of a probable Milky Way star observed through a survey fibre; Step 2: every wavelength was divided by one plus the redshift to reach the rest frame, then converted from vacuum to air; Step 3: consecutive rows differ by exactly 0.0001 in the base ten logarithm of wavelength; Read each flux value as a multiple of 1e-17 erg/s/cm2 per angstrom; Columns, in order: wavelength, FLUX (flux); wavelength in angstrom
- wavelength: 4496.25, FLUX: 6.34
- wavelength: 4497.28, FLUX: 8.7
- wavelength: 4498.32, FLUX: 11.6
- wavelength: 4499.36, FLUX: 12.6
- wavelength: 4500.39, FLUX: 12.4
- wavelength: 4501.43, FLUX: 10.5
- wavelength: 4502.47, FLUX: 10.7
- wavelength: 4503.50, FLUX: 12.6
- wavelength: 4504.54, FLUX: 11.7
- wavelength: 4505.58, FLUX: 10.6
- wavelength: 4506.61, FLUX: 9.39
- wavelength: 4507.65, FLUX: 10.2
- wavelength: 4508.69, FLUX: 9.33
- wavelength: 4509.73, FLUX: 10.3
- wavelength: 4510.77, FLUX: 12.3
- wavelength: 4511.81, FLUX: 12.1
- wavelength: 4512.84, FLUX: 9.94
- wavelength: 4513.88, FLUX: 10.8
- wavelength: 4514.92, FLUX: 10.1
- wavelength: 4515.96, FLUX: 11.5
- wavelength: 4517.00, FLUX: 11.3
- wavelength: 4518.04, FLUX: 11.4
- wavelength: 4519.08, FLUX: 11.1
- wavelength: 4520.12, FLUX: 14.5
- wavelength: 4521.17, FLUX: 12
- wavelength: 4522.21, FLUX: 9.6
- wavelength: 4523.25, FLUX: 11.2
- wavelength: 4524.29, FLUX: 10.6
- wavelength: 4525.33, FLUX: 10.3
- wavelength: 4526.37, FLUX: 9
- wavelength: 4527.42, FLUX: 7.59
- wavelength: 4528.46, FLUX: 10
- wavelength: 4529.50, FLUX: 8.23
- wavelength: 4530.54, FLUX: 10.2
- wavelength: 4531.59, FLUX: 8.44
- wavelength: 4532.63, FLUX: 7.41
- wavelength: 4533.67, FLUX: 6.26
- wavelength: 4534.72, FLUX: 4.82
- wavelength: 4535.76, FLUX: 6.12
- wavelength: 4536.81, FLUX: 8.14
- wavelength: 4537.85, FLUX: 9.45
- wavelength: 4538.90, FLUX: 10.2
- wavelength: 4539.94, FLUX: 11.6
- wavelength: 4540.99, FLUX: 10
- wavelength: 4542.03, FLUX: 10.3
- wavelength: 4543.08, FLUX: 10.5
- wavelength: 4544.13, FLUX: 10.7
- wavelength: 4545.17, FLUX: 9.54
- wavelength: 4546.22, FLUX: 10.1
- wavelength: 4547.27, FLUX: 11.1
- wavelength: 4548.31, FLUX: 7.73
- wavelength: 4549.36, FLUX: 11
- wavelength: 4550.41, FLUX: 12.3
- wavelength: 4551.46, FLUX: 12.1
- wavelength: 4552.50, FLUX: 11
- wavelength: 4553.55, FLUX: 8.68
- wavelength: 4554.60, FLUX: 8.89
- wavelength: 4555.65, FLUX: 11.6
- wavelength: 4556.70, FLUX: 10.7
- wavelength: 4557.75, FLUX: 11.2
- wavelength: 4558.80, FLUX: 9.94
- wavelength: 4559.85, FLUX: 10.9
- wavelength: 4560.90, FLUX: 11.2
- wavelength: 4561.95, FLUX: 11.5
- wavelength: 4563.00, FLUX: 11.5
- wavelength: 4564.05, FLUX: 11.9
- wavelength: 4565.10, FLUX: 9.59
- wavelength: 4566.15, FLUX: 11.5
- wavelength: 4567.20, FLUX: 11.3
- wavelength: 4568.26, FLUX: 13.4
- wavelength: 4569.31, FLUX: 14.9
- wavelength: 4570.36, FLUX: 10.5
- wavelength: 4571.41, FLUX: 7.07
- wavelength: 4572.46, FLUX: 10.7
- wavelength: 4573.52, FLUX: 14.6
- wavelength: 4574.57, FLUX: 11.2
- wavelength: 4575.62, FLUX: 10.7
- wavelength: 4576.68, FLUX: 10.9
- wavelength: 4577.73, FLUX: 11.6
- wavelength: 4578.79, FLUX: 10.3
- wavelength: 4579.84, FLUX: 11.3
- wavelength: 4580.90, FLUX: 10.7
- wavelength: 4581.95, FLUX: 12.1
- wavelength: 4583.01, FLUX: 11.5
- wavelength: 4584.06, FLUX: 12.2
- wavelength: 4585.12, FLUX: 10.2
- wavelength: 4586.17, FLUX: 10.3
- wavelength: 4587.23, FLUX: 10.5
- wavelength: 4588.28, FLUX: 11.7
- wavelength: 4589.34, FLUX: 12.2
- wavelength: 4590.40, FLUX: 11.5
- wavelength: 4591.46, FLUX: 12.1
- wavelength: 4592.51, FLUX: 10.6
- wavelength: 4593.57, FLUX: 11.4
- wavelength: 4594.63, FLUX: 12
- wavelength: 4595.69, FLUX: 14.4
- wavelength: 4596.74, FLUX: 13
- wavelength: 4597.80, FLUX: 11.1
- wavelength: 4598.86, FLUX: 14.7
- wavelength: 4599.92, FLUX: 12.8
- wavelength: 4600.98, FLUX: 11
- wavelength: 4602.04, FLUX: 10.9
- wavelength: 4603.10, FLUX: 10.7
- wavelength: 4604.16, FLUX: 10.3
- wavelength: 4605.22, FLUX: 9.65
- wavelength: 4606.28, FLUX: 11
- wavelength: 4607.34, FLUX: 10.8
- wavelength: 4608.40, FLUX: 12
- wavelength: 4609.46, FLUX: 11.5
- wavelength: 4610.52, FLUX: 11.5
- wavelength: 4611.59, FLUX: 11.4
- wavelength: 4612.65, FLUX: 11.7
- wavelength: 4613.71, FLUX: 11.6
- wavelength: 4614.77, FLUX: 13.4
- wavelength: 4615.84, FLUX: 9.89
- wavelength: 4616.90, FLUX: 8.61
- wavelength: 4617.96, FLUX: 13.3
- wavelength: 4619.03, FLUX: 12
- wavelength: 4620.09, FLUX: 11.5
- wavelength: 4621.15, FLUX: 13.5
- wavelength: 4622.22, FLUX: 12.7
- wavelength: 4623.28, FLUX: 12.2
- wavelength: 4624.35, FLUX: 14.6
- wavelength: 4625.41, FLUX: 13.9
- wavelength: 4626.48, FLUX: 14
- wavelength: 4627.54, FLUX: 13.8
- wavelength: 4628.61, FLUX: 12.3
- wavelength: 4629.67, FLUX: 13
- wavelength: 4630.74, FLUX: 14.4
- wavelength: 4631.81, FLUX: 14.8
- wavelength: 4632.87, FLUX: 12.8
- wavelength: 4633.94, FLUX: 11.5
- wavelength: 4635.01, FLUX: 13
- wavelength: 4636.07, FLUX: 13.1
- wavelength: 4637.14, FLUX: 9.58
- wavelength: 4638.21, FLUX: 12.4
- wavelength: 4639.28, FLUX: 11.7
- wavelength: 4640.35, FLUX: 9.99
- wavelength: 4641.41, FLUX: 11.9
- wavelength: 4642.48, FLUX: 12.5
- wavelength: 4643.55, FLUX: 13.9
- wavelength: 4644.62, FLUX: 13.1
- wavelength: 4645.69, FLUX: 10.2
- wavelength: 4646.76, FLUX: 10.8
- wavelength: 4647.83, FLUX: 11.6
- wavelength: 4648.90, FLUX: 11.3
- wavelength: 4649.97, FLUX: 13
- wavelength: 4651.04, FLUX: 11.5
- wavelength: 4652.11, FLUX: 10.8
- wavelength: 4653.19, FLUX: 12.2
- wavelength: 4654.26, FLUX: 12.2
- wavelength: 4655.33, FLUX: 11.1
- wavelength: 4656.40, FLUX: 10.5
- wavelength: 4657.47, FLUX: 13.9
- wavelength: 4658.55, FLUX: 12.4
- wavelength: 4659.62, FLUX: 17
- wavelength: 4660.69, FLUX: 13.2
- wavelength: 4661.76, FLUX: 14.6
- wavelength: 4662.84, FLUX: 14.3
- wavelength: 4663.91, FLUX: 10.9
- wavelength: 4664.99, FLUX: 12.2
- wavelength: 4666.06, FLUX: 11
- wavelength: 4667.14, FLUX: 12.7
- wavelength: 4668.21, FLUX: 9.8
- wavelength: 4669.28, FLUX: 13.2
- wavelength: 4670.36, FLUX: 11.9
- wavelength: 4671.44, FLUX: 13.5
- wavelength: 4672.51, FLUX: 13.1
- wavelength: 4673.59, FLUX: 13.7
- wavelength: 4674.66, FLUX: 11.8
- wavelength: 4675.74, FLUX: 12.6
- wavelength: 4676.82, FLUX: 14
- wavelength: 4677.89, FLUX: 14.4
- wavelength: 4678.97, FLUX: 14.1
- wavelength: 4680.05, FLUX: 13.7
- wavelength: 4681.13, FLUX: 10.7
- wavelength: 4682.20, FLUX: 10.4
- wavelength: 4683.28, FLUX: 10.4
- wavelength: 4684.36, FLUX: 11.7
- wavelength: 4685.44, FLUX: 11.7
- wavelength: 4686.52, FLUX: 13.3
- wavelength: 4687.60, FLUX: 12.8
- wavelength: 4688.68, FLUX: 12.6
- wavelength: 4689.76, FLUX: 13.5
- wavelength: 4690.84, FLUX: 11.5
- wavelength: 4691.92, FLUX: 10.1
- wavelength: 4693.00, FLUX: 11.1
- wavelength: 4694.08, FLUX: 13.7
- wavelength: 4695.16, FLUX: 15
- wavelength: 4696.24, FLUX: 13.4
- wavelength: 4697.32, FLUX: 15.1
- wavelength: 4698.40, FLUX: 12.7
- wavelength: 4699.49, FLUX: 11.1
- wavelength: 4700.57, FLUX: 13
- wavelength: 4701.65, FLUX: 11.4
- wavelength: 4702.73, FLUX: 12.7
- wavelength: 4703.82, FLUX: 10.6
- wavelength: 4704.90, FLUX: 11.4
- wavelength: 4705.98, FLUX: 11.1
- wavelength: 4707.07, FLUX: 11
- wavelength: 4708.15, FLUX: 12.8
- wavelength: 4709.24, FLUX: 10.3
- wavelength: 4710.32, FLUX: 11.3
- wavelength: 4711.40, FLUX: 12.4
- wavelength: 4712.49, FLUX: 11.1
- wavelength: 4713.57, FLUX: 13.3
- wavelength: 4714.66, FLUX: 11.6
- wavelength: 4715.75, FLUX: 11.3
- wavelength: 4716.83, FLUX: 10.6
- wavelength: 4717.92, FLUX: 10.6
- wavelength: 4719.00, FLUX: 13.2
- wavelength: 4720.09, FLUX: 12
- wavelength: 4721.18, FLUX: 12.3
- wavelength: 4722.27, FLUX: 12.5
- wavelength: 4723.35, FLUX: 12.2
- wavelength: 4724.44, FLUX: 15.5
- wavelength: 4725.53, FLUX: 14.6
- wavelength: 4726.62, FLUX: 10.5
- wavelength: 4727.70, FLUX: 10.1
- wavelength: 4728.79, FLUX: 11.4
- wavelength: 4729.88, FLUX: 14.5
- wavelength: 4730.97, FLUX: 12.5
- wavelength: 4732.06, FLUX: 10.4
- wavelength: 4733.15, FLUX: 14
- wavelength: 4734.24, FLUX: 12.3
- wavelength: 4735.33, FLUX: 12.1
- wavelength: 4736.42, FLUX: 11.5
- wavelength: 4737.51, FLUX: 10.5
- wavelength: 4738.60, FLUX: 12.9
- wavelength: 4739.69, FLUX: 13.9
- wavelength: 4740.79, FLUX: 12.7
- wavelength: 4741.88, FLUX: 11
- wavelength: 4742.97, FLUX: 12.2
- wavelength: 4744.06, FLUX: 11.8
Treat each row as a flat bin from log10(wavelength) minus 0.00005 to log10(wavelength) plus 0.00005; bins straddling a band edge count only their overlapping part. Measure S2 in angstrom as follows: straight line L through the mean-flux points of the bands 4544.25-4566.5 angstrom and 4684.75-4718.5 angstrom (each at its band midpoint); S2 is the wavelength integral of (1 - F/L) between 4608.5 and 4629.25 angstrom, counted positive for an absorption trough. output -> -1.85 angstrom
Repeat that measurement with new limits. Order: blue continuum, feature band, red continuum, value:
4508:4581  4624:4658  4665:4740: -2.4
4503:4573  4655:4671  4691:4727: -1.3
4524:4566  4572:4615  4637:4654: -3.3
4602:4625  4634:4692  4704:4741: -2.4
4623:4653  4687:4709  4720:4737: 0.2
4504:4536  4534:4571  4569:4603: 1.2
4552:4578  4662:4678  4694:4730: -1.0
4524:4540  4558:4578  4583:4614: -2.3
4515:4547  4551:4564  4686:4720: -0.9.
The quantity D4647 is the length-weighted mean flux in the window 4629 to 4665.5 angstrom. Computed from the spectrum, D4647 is 12.4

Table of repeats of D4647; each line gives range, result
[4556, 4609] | 11.4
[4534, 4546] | 9.19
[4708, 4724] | 11.8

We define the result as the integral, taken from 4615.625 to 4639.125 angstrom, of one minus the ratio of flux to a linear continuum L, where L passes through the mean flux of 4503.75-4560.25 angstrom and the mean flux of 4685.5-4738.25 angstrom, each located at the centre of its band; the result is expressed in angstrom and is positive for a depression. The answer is -2.9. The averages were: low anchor 10.1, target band 12.6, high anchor 12.2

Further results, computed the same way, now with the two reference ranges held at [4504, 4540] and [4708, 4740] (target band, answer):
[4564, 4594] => -2.23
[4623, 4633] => -2.33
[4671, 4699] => -2.43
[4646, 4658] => -0.37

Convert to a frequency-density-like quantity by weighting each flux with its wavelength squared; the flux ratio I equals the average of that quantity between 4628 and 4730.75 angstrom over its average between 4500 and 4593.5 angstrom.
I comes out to 1.2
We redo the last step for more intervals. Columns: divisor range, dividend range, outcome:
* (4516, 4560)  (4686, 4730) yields 1.32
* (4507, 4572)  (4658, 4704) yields 1.30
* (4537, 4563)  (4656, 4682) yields 1.29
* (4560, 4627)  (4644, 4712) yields 1.09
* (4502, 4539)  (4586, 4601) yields 1.25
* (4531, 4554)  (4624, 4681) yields 1.40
